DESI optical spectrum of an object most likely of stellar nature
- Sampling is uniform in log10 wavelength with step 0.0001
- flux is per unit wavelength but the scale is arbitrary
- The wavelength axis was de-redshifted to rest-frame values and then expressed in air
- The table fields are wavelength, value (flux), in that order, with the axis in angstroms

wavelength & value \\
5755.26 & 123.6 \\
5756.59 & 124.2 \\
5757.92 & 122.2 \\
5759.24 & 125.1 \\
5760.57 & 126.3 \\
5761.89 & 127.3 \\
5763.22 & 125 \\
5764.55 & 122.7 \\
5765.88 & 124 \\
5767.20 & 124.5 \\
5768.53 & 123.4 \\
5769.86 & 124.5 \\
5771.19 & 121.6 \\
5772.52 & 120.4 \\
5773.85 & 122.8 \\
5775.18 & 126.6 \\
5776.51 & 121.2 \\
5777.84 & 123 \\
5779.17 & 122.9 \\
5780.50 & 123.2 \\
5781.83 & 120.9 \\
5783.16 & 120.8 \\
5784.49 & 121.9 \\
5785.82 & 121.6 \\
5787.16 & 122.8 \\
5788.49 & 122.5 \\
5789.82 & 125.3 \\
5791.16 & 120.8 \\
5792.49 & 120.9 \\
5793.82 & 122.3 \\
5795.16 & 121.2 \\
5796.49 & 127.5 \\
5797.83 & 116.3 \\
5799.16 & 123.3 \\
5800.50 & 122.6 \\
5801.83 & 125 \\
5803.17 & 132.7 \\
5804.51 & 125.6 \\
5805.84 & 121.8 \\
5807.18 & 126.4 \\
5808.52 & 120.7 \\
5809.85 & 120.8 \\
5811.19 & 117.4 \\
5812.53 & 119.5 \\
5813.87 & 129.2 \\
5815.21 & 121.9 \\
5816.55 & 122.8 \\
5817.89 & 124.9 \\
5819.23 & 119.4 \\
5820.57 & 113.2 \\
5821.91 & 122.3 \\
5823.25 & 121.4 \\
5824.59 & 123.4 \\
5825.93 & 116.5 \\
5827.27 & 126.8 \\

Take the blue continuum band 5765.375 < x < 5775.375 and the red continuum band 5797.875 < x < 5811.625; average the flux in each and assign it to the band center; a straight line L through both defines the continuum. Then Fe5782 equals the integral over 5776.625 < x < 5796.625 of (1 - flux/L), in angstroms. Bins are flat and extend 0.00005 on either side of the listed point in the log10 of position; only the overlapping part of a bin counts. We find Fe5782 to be 0.2 angstroms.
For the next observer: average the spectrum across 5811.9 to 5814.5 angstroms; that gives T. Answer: 124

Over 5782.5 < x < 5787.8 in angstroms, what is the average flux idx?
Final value 122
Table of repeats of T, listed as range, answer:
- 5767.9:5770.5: 124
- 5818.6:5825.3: 120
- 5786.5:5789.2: 123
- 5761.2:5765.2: 125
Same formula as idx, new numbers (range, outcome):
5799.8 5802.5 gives 124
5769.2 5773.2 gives 122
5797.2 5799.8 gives 120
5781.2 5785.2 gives 121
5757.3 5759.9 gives 124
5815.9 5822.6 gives 121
